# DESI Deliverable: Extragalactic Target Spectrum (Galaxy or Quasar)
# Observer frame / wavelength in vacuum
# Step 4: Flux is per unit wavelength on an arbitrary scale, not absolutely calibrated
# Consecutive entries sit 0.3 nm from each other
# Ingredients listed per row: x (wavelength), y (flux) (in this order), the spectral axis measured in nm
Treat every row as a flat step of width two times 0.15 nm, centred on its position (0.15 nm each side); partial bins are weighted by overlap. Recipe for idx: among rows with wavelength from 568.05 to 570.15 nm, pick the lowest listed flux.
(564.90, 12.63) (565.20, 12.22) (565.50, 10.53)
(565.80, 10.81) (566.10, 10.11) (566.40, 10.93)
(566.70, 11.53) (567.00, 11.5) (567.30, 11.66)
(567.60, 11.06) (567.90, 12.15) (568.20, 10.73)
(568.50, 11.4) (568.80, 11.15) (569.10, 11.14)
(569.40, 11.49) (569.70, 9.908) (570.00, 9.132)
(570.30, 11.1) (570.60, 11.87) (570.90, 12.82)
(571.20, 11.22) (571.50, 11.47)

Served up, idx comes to 9.132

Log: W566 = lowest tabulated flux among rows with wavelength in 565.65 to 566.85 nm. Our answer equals 10.11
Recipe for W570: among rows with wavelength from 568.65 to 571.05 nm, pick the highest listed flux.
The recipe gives 12.82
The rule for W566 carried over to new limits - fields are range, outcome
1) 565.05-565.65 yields 10.53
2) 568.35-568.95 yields 11.15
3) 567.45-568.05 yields 11.06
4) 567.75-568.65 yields 10.73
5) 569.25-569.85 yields 9.908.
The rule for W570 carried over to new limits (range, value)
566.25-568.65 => 12.15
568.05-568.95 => 11.4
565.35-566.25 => 10.81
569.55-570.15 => 9.908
